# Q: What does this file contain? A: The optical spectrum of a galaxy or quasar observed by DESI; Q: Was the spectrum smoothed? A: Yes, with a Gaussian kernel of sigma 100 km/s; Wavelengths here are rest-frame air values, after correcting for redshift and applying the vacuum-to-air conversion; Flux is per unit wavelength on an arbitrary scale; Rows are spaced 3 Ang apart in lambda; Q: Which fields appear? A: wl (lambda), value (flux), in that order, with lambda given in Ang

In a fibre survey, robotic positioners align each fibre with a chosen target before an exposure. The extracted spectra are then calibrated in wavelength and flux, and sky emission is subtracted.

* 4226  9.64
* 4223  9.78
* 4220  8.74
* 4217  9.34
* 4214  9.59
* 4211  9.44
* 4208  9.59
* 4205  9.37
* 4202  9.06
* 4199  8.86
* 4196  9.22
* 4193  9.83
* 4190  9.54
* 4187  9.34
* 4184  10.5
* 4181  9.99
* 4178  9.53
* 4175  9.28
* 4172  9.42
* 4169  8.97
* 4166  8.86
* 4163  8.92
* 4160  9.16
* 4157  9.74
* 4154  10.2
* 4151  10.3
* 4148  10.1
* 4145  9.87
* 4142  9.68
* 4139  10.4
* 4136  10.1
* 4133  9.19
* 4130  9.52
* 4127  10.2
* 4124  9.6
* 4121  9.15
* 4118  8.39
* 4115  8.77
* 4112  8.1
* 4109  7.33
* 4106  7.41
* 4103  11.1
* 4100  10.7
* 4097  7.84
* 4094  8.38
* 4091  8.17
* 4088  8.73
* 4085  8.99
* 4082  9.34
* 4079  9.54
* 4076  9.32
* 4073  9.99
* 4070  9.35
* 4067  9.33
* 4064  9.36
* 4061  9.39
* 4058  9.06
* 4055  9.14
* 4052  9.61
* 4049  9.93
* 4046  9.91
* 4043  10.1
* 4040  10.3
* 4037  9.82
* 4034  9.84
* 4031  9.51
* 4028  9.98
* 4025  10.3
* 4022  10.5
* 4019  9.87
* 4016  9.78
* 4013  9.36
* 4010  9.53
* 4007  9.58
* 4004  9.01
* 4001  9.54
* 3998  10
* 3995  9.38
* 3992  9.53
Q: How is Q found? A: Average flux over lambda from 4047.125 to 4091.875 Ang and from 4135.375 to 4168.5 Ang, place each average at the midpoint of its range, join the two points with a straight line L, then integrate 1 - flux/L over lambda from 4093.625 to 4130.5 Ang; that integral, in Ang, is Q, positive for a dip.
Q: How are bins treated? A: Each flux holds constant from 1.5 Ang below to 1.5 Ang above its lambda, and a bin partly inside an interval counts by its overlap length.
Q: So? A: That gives 2.2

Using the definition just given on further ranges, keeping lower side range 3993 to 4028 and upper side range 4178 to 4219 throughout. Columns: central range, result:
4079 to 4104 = 1.3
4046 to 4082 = 0.7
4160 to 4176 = 0.8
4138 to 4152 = -0.7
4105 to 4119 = 2.3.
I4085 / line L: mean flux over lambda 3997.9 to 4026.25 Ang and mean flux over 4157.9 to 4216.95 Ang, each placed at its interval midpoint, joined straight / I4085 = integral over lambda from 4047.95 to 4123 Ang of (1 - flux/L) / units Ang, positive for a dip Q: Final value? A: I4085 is 4.19 Ang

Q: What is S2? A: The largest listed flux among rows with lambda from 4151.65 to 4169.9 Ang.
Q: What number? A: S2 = 10.2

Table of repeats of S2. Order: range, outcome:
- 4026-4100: 10.7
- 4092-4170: 11.1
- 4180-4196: 10.5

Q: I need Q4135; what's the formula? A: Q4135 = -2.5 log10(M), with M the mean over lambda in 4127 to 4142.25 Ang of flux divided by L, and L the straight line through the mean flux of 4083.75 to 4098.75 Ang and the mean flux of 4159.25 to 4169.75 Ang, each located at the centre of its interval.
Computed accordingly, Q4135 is -0.13 mag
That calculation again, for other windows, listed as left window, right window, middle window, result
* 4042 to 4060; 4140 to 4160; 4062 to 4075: 0.019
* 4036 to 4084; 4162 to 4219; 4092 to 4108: 0.062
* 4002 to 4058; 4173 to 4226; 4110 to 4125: 0.105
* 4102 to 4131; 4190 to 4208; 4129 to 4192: -0.061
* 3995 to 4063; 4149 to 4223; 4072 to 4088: 0.032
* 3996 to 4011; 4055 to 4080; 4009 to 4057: -0.042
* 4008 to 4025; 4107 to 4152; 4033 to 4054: -0.021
